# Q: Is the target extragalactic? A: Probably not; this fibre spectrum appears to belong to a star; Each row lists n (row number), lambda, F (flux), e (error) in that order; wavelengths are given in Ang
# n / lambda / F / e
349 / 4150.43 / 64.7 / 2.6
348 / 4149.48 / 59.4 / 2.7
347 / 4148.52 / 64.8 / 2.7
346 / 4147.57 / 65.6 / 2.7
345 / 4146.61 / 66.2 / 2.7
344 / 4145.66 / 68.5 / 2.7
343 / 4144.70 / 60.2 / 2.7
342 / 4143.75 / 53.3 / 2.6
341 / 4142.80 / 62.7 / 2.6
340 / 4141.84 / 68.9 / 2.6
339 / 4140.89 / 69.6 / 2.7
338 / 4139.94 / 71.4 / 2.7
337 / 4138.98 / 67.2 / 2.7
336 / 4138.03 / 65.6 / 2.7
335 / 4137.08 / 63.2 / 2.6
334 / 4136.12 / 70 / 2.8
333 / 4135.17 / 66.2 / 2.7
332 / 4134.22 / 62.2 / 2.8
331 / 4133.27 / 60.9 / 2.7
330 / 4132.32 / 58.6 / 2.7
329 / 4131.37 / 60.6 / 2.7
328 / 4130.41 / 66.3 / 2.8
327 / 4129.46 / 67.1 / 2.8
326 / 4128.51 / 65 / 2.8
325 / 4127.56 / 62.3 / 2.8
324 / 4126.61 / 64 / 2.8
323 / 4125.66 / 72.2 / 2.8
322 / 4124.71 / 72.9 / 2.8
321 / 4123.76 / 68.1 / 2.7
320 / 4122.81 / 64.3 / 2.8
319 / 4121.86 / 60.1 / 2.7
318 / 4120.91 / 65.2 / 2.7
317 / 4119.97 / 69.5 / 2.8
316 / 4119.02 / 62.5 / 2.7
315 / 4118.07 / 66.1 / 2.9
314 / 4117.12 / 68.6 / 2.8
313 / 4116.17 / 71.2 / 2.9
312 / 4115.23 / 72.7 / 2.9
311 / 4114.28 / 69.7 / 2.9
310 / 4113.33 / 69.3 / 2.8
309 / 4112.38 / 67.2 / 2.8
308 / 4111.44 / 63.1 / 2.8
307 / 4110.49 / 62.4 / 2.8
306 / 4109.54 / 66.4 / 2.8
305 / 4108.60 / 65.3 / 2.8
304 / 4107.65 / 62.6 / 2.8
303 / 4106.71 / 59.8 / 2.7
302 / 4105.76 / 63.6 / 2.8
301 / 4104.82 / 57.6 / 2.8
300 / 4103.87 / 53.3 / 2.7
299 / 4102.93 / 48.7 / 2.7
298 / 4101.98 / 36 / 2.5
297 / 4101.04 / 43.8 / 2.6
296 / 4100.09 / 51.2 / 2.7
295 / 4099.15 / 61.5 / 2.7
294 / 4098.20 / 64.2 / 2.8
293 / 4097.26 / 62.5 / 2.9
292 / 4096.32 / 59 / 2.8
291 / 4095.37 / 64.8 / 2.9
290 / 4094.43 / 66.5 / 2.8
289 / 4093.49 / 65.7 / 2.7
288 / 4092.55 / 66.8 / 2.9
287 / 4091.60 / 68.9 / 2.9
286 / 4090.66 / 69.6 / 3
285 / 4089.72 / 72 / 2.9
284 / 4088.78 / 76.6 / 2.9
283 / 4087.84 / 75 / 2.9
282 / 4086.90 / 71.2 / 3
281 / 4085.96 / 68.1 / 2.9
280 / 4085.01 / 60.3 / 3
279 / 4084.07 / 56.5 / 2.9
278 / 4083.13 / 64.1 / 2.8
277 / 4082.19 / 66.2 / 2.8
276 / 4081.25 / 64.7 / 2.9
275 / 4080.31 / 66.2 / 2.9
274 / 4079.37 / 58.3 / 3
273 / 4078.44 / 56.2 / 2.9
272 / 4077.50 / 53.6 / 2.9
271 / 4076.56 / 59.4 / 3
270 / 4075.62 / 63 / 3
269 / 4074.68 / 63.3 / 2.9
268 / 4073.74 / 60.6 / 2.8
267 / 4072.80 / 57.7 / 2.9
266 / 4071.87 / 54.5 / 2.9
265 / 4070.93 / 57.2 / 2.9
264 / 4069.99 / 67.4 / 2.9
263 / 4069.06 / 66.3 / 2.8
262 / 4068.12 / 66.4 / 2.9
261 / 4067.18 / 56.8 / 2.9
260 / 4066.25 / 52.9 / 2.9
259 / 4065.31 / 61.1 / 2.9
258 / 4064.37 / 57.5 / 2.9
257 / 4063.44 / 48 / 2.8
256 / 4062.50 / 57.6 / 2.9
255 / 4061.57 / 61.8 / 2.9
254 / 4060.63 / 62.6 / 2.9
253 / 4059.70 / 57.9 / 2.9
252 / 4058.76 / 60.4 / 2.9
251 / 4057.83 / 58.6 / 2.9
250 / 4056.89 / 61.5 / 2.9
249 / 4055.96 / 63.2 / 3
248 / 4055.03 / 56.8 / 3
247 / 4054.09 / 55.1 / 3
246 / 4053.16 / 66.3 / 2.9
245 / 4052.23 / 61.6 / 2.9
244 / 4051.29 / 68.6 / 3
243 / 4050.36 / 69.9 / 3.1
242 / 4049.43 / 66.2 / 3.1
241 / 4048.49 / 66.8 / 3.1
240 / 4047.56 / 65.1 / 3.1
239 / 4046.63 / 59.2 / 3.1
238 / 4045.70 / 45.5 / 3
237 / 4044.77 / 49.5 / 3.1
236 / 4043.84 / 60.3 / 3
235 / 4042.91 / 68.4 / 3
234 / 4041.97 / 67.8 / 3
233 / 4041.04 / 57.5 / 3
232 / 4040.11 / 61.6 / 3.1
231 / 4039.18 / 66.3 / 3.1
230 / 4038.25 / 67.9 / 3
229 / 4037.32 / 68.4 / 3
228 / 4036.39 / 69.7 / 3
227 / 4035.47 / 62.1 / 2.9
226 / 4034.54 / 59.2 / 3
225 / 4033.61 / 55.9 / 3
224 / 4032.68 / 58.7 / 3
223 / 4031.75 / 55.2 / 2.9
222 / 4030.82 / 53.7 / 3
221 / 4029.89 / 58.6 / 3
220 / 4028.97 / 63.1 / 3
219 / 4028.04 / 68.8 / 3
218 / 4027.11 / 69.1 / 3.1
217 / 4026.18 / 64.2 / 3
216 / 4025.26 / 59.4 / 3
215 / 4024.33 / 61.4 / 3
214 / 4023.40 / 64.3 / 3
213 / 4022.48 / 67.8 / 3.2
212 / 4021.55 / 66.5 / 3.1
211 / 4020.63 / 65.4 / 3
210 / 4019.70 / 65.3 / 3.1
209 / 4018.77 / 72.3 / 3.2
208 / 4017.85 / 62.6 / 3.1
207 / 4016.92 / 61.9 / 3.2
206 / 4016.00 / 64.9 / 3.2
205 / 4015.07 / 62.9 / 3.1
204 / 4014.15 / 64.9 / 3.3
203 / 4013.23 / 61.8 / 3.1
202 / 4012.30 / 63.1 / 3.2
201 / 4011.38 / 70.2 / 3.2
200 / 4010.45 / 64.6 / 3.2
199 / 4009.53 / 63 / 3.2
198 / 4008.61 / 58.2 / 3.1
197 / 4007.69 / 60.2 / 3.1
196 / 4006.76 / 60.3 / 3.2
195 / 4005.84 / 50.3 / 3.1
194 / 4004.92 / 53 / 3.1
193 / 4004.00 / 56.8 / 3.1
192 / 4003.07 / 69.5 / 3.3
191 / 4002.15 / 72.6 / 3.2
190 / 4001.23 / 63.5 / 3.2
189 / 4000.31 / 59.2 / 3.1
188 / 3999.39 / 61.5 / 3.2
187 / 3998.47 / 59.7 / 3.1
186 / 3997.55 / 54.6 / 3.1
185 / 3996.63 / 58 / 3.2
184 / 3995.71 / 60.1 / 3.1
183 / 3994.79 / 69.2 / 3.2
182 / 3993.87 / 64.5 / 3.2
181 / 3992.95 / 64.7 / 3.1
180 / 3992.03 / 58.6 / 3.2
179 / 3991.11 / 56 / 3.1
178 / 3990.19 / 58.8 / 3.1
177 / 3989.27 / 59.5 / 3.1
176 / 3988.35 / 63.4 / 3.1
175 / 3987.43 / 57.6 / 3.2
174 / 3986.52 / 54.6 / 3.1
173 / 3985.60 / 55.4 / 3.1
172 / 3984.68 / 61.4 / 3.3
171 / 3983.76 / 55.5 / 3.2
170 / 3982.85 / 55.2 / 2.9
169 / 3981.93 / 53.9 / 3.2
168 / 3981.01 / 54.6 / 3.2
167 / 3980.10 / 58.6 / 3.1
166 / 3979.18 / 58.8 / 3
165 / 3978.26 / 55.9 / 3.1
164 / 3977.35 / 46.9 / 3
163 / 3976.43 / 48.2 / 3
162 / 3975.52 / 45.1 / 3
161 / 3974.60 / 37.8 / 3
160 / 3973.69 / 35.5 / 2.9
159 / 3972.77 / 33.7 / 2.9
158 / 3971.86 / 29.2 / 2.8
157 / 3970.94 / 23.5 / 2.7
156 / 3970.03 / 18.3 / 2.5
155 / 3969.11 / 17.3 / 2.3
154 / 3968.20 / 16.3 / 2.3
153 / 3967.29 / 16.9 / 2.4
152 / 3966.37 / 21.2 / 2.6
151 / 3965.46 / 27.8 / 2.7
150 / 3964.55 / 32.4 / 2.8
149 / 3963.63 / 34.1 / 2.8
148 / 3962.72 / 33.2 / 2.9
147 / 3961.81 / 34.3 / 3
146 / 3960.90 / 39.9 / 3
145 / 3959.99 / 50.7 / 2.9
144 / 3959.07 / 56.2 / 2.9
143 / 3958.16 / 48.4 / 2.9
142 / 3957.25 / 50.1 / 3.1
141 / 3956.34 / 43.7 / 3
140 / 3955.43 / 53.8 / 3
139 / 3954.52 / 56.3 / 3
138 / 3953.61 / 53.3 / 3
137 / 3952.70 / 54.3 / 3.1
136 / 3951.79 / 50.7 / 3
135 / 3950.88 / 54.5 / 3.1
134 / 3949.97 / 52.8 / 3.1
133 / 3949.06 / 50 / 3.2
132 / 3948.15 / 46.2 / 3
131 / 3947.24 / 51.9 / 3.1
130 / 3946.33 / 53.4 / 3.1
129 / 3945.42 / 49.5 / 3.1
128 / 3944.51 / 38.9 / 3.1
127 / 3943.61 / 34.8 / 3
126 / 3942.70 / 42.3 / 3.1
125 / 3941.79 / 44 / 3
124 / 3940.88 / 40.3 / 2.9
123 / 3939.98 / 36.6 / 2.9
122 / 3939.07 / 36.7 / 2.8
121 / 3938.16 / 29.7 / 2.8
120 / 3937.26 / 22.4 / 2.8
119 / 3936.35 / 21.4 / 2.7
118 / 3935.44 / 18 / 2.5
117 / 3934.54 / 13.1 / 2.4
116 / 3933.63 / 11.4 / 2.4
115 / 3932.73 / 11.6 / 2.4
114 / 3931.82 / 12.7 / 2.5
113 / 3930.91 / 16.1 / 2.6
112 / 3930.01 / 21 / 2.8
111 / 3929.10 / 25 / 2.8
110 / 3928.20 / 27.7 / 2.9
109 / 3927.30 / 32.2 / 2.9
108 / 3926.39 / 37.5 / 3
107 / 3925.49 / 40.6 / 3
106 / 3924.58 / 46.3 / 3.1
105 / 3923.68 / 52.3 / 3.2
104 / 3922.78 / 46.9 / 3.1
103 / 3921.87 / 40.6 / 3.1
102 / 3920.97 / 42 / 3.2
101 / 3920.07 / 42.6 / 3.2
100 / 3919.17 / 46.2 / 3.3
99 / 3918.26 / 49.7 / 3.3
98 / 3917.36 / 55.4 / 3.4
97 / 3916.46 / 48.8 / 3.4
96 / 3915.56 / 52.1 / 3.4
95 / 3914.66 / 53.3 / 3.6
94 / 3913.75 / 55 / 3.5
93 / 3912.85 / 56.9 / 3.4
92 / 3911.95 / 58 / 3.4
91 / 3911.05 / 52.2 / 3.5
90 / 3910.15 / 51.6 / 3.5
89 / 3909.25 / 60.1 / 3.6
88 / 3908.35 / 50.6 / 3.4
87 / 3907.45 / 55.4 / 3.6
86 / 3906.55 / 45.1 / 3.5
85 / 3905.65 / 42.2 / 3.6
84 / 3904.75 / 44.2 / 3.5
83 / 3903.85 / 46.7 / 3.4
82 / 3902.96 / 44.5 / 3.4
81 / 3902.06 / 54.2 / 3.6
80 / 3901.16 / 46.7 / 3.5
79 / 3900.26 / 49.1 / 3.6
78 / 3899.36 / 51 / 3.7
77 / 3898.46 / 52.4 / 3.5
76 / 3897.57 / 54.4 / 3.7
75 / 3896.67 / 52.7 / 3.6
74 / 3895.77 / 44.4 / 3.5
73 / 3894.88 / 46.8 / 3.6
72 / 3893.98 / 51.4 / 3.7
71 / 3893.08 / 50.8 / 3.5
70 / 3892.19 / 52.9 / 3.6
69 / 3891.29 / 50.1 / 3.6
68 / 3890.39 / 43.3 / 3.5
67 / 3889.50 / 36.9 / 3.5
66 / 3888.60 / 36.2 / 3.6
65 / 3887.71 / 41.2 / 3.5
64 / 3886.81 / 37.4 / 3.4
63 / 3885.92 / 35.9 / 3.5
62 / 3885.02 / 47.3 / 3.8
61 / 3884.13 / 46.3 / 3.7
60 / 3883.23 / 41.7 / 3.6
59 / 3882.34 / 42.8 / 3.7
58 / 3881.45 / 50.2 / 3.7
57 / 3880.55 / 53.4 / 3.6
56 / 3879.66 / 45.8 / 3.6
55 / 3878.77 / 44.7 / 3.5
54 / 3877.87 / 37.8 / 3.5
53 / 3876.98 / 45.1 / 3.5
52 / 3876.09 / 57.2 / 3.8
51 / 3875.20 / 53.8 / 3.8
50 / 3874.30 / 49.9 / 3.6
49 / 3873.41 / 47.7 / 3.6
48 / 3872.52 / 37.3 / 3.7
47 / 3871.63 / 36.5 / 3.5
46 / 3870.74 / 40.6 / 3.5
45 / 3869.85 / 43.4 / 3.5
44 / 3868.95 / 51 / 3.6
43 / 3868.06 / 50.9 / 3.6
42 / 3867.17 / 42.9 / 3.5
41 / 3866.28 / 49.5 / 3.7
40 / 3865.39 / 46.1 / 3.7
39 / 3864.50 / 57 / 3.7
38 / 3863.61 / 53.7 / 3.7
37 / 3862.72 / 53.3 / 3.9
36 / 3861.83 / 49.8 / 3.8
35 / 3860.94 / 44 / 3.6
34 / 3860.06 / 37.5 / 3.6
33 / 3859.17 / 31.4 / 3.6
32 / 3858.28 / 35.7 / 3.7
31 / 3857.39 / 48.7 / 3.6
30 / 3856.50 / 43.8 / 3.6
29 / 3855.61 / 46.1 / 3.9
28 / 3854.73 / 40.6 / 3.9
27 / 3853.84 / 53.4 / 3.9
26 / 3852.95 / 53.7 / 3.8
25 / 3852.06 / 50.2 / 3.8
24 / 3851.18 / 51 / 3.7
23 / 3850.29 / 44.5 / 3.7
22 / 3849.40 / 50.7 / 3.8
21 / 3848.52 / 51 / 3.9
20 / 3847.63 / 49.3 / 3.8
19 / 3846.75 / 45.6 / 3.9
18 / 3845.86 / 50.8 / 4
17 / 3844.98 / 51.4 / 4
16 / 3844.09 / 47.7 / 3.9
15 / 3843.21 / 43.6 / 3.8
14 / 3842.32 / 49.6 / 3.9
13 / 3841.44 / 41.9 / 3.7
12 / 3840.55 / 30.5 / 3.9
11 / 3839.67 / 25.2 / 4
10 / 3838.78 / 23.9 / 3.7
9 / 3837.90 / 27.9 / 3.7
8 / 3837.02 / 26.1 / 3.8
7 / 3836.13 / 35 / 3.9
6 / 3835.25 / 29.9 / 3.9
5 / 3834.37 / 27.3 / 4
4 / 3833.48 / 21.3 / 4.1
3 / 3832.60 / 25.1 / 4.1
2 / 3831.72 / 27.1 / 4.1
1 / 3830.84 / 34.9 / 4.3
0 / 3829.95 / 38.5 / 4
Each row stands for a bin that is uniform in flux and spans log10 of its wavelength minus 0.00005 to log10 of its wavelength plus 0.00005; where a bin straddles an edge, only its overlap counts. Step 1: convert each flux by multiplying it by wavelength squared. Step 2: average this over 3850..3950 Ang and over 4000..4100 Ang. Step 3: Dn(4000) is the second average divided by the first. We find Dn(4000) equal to 1.5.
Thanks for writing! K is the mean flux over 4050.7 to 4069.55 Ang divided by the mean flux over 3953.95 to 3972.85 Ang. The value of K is 1.71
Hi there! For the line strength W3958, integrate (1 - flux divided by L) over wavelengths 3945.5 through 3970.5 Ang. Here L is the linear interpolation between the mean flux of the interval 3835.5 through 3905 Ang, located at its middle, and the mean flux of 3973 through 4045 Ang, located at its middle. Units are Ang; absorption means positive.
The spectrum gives 5.9 Ang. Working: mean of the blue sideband 45.2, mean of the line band 41.5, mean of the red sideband 60.2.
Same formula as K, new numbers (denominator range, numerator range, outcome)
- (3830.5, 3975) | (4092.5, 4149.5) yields 1.52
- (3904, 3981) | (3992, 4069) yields 1.52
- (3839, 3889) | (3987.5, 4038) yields 1.37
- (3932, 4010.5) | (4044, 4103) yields 1.31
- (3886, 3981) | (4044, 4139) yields 1.50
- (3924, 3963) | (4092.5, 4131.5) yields 1.65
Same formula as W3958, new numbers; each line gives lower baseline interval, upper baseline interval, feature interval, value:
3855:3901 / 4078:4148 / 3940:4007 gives 6.0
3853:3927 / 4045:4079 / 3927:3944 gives 8.2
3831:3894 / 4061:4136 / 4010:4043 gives -4.0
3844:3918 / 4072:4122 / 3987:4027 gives -4.0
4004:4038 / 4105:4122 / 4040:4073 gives 1.7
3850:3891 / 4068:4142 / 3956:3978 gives 7.4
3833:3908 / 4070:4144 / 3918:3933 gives 4.3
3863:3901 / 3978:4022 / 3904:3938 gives 7.8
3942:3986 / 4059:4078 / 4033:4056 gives -2.8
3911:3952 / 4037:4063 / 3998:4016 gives -2.8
